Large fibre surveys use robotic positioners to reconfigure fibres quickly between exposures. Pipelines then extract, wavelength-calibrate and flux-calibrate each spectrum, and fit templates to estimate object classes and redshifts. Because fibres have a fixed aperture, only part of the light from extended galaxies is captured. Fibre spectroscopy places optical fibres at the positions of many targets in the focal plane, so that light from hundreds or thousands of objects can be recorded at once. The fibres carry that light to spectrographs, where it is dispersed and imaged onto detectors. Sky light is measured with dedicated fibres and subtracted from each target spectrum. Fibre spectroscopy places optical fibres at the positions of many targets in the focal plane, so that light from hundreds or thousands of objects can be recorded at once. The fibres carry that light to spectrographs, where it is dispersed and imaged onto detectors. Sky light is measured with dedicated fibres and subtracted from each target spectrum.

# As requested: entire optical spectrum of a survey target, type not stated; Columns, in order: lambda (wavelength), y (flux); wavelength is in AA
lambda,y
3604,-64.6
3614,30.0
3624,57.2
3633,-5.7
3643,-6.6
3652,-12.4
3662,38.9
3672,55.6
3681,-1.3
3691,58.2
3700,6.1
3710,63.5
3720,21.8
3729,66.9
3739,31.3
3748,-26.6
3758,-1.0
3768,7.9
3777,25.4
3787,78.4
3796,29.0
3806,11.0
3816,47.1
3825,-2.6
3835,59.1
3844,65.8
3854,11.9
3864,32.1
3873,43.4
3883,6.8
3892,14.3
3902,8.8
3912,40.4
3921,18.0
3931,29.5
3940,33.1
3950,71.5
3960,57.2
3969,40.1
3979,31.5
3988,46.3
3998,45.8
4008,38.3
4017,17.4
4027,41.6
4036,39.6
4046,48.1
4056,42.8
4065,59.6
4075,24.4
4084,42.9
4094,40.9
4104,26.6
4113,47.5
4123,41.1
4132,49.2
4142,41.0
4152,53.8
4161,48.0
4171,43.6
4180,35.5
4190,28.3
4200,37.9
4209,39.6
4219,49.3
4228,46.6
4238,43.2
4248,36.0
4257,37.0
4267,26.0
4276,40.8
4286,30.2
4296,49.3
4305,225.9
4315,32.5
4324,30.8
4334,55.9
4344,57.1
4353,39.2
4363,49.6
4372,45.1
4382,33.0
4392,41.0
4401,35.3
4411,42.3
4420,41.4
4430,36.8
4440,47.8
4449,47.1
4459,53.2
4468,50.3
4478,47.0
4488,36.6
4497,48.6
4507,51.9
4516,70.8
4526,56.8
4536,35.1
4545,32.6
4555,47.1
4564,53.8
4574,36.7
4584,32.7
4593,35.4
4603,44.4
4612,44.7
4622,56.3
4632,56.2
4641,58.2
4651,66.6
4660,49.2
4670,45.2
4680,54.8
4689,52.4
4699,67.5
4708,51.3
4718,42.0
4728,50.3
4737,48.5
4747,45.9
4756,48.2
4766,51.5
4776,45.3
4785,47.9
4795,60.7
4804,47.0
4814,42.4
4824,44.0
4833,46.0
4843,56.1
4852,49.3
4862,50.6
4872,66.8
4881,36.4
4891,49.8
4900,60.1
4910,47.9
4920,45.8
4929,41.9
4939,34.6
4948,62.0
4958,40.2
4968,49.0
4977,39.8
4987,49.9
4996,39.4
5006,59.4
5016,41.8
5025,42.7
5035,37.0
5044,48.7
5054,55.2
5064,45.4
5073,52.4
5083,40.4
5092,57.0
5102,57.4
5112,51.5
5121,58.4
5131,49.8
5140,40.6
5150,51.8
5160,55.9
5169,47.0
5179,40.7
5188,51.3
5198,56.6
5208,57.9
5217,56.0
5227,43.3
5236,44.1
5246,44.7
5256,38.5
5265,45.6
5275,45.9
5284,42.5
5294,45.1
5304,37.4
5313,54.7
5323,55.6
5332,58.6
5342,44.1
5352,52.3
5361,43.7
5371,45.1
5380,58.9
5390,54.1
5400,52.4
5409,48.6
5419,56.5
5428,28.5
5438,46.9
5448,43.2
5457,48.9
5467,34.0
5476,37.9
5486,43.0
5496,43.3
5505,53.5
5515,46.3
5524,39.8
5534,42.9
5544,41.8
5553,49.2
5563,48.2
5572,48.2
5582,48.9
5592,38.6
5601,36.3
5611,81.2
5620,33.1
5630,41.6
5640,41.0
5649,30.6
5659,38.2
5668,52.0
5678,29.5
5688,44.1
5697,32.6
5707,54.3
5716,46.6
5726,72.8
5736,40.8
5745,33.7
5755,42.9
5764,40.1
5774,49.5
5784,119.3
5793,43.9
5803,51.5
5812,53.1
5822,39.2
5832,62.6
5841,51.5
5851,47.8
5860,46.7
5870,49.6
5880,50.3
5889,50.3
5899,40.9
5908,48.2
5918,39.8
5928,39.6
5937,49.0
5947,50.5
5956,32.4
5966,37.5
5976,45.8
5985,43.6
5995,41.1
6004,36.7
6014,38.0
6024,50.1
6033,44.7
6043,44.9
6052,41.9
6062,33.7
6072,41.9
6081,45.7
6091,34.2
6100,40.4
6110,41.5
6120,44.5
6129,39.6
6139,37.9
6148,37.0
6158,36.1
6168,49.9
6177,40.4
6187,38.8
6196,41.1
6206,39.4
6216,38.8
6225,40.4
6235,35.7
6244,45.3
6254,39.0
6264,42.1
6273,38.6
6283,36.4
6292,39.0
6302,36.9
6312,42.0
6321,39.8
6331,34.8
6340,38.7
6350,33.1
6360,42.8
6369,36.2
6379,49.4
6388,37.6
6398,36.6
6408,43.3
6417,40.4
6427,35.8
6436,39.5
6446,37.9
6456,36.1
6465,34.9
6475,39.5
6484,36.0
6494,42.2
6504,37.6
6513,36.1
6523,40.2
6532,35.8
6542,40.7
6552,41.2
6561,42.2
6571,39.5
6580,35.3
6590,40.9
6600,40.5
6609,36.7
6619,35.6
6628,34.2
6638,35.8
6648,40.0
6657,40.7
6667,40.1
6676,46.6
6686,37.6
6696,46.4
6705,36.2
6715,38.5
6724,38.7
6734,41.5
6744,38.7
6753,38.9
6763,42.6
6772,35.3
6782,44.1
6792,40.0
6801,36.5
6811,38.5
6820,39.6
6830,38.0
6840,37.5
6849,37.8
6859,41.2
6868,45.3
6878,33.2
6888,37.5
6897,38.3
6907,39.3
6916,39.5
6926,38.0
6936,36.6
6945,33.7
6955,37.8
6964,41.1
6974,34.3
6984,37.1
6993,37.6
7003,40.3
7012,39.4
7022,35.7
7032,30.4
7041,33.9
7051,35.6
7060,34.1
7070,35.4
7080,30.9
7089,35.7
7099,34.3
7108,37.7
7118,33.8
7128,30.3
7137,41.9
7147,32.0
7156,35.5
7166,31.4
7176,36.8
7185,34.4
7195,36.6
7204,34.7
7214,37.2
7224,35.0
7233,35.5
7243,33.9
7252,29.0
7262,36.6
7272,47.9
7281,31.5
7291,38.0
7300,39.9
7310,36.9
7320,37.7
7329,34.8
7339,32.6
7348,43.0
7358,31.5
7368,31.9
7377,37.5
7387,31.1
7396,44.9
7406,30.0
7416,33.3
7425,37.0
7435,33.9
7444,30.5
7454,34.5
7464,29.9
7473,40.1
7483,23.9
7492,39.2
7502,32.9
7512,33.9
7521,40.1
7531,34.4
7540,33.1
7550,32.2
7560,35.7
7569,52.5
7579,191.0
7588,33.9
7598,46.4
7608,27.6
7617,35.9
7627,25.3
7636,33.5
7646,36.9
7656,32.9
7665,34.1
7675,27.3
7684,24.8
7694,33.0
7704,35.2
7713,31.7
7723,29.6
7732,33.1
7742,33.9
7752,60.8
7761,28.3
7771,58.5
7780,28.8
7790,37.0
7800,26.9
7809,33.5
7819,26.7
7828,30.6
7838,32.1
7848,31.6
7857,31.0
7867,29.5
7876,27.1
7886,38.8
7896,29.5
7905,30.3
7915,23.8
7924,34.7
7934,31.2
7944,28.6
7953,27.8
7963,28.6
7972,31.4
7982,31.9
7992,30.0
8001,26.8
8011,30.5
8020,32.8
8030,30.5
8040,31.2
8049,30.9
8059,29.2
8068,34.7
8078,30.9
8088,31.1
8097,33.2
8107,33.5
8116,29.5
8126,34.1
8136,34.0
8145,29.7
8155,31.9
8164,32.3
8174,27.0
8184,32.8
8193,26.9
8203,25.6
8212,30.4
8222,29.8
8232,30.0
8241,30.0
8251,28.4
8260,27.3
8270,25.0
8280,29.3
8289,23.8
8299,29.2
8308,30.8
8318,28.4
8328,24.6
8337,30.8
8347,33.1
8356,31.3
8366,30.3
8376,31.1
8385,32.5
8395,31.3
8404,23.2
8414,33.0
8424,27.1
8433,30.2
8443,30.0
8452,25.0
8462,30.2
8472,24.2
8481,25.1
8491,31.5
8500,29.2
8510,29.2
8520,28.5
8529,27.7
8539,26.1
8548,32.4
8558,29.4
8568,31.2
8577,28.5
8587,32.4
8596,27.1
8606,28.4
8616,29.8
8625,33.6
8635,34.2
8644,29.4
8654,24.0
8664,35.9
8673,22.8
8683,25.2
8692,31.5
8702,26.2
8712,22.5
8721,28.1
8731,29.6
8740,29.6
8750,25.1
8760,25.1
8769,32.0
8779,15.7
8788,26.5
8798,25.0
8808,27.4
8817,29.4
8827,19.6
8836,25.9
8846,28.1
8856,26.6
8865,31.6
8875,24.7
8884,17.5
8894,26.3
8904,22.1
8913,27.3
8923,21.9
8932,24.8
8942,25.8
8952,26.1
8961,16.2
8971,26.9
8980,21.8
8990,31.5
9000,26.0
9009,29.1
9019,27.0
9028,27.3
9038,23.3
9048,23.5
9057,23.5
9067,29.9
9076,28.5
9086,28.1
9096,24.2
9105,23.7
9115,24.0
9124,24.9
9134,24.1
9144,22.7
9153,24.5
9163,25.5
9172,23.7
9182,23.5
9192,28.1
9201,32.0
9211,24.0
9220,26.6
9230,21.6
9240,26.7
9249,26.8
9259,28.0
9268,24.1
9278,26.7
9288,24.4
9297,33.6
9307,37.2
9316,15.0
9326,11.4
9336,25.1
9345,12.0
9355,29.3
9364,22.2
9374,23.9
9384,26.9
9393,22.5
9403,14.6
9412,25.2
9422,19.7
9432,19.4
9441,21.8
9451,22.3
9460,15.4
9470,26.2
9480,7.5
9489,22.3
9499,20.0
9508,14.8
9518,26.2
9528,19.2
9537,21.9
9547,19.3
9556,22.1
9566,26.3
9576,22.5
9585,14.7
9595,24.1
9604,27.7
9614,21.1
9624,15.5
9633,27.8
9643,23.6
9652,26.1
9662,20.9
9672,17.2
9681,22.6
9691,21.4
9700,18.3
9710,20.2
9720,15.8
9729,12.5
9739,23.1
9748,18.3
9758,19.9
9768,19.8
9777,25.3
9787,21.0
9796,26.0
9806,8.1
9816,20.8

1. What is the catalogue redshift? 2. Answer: 0.15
